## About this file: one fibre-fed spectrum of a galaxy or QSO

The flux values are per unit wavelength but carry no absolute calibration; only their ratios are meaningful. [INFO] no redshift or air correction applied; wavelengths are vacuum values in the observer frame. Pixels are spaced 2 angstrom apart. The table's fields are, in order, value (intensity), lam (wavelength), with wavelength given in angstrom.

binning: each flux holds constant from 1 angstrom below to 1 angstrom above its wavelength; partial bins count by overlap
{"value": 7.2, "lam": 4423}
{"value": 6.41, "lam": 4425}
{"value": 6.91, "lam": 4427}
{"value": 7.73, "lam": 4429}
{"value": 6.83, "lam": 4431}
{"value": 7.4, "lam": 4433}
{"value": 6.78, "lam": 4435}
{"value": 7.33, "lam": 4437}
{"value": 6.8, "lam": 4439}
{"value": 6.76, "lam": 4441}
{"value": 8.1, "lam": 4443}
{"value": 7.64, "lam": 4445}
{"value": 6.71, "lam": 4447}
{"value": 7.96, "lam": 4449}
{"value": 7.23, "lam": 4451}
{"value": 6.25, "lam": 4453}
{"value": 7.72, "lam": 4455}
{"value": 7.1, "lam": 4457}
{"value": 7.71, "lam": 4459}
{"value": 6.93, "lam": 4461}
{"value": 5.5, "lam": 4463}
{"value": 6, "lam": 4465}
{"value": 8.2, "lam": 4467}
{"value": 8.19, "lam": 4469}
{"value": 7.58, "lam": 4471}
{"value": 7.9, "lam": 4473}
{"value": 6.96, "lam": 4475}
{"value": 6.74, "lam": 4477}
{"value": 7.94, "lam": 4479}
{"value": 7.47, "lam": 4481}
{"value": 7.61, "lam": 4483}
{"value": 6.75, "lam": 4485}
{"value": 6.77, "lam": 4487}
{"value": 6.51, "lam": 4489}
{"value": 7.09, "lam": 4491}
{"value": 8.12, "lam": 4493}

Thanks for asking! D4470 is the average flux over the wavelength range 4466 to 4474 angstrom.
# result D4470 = 7.97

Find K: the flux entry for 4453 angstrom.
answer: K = 6.25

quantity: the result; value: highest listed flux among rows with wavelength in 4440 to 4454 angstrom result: 8.1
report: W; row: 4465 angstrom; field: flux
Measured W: 6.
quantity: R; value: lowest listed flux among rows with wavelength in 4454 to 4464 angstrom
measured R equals 5.5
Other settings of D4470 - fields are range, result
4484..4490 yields 6.68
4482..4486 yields 7.18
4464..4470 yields 7.46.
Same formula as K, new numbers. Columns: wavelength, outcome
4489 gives 6.51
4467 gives 8.2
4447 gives 6.71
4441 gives 6.76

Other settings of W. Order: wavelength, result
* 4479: 7.94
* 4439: 6.8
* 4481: 7.47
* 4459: 7.71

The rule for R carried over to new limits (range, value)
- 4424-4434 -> 6.41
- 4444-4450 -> 6.71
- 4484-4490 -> 6.51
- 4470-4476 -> 6.96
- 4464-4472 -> 6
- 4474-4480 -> 6.74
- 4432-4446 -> 6.76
